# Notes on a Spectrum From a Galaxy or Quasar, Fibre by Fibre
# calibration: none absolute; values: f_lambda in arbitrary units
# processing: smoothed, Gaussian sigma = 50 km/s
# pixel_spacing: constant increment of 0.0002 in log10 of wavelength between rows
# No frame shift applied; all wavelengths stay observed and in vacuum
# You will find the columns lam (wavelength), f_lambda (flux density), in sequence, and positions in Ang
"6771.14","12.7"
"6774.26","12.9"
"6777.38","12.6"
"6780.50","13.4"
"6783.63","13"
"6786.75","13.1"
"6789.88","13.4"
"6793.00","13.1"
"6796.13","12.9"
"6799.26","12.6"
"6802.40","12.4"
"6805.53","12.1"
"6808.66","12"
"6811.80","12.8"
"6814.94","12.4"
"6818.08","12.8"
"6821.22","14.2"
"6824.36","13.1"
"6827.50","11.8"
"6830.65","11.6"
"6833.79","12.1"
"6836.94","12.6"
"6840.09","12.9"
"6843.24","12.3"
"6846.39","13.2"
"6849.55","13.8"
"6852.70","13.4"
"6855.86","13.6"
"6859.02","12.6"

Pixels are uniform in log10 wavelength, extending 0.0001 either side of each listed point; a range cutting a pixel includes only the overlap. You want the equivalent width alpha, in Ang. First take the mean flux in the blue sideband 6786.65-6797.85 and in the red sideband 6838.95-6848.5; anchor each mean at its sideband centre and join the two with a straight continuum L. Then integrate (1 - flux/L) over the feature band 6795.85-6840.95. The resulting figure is 1.5 Ang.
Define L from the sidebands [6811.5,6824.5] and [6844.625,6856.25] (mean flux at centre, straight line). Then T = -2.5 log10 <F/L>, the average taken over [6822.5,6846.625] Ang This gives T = 0.07 mag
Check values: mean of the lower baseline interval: 13.1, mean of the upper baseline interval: 13.5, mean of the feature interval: 12.4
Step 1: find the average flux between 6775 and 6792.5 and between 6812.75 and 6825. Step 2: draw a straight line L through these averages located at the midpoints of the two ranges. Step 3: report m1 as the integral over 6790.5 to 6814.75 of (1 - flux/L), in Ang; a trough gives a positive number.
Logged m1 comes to 1.0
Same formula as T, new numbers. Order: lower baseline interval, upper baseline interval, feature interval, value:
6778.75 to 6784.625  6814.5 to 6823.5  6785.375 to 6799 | 0.010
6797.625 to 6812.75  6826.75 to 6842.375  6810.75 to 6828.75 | -0.050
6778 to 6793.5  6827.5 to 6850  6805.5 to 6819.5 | 0.034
